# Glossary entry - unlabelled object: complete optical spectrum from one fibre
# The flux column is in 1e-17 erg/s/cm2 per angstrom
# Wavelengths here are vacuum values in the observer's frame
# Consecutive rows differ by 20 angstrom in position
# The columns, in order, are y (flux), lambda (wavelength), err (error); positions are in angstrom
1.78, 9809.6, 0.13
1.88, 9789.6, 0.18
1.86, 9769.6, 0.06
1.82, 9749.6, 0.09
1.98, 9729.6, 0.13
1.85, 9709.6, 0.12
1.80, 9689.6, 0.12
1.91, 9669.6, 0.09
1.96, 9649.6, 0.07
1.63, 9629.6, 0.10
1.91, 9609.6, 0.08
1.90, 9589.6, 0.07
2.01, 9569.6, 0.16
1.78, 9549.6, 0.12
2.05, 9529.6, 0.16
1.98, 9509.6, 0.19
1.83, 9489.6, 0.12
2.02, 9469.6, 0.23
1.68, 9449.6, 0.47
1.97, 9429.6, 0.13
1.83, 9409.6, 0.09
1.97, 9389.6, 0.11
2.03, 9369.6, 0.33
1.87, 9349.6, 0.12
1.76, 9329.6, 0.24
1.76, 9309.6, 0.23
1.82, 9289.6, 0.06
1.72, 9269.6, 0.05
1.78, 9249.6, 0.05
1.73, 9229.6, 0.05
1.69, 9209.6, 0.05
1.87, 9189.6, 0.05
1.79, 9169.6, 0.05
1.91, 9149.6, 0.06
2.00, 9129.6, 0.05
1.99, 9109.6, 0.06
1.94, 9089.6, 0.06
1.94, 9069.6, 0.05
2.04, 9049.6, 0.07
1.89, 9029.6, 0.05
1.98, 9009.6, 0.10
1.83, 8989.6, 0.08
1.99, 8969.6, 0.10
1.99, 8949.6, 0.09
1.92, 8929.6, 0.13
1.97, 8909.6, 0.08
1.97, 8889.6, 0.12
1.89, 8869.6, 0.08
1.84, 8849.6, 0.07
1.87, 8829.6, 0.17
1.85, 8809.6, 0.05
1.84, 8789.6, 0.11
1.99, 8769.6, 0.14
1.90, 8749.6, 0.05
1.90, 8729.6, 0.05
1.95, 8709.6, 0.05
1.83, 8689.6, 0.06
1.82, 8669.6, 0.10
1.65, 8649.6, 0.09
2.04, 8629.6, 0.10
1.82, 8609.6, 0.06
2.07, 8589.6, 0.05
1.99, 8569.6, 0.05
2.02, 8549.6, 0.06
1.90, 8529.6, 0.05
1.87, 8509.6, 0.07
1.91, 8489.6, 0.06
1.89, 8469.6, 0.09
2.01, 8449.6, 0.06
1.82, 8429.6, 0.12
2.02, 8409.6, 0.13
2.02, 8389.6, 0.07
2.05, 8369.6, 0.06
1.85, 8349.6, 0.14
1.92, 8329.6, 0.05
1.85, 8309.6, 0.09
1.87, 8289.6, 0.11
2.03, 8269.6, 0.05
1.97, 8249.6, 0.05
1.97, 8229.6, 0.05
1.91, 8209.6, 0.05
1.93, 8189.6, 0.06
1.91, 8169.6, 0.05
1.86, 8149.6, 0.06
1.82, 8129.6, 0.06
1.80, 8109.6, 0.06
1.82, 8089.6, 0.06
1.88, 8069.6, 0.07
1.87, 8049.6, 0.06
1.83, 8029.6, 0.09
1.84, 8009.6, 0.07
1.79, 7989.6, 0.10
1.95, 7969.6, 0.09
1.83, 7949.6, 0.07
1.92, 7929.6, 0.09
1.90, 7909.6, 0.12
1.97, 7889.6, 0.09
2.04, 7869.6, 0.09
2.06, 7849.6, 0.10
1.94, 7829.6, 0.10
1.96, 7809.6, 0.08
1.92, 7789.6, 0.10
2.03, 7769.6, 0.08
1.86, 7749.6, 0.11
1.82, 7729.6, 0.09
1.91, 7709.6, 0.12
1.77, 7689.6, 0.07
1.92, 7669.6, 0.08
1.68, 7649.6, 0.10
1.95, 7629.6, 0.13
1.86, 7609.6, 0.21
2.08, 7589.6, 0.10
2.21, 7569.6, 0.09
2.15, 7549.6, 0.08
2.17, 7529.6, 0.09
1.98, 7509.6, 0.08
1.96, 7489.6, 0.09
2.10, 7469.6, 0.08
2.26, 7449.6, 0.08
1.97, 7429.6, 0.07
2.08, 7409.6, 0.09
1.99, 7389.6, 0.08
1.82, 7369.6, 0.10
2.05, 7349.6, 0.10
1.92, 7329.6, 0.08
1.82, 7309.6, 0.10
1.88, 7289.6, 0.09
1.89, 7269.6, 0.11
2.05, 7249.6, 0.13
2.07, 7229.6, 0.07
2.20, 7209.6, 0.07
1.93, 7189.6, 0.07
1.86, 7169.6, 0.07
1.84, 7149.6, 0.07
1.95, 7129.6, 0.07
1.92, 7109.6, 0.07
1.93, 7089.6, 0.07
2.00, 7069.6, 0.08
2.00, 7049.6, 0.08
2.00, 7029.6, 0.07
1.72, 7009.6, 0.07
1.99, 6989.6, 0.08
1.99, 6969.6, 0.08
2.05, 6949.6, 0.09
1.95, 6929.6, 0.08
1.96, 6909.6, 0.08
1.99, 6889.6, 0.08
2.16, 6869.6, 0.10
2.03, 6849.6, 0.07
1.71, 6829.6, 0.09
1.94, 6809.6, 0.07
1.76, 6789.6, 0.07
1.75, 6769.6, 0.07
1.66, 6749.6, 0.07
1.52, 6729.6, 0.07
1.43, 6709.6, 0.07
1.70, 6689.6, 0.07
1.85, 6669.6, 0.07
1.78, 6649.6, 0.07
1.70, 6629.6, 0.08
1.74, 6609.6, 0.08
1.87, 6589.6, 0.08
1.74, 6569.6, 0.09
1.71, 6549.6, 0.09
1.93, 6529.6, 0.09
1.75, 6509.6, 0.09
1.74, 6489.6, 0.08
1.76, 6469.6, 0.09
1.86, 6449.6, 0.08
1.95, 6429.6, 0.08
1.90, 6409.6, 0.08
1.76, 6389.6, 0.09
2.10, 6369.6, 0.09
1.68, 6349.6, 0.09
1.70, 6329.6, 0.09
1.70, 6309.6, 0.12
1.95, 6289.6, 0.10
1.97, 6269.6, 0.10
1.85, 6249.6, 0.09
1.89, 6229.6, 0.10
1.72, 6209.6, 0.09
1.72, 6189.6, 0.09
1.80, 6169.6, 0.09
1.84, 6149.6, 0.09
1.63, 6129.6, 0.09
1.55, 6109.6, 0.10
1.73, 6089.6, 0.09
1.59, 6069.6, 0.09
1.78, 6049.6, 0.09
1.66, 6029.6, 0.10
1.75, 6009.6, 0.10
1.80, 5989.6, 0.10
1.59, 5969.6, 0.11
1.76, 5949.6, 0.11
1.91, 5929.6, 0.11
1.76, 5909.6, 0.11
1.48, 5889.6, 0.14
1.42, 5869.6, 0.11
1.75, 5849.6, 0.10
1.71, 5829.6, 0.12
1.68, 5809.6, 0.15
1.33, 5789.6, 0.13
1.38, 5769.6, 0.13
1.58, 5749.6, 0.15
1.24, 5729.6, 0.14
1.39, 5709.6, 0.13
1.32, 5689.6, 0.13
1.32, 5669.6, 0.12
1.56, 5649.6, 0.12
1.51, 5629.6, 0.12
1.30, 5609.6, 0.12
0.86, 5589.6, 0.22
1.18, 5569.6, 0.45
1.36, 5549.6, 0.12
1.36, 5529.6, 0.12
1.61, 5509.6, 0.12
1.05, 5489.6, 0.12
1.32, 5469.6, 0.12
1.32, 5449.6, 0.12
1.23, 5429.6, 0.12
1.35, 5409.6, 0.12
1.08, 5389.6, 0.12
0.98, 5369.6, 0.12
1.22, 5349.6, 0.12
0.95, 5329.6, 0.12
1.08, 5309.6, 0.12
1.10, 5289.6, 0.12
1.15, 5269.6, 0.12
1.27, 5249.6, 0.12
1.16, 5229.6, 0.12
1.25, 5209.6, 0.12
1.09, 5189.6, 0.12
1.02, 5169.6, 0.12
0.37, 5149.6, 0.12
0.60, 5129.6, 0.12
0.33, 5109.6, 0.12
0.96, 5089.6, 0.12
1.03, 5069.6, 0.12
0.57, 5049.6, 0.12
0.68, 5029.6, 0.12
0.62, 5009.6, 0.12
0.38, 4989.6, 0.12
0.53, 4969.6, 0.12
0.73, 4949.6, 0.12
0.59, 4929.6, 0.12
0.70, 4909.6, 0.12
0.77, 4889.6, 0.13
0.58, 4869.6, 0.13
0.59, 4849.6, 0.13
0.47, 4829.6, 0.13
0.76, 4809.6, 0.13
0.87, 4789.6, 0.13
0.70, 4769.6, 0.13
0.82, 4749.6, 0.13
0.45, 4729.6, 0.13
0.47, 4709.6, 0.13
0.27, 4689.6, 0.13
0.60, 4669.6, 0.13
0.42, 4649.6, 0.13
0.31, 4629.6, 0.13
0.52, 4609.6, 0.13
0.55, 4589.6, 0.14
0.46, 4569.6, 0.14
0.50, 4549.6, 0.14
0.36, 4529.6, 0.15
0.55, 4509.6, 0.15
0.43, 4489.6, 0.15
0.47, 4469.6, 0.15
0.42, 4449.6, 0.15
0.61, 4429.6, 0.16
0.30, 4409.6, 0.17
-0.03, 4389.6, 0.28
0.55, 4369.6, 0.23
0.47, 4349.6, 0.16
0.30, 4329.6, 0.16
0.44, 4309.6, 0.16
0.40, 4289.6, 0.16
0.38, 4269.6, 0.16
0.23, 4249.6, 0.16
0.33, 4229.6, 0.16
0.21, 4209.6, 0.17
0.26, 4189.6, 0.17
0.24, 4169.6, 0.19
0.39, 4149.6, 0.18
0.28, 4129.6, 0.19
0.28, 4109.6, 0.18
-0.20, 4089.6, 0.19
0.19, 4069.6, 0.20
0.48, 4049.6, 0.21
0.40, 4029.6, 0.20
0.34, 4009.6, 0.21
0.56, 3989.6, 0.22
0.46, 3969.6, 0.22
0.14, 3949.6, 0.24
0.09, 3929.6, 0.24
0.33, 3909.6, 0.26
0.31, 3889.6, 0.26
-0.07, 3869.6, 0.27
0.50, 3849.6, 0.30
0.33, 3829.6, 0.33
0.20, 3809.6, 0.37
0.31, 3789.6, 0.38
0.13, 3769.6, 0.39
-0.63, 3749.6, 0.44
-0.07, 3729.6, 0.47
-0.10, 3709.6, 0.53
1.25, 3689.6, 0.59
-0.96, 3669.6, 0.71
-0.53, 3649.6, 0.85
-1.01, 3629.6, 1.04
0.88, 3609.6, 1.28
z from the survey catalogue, 0.30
